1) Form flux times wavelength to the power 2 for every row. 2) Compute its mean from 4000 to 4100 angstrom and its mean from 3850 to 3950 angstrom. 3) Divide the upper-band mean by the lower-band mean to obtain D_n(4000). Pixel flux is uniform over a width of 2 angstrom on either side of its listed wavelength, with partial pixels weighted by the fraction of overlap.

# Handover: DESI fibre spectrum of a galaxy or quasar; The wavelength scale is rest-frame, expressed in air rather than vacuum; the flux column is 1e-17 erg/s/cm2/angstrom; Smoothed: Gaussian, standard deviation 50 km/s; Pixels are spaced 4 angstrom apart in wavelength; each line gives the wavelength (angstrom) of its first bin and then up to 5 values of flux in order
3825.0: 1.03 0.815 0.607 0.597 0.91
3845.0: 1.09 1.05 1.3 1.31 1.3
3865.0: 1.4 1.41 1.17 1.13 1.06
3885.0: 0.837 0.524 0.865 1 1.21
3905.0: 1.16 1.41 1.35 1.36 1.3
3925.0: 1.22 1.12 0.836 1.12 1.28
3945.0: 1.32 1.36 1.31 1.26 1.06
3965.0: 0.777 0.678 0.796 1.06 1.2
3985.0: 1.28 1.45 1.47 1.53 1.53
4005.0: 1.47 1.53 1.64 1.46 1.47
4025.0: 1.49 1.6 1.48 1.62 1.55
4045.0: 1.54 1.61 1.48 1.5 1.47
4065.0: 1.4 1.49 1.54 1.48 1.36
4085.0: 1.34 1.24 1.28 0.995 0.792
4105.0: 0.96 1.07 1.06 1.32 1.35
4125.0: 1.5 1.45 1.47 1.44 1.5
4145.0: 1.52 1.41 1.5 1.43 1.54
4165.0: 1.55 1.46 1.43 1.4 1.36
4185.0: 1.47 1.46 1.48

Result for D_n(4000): 1.3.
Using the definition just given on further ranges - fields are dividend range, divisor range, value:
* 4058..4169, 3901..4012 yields 1.19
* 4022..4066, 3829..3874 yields 1.54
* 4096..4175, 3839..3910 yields 1.37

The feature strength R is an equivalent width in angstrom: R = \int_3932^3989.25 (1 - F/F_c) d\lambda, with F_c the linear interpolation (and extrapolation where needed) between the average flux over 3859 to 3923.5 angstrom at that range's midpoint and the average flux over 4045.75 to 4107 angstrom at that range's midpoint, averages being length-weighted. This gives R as 5.1 angstrom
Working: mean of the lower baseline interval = 1.16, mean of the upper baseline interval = 1.33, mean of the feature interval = 1.11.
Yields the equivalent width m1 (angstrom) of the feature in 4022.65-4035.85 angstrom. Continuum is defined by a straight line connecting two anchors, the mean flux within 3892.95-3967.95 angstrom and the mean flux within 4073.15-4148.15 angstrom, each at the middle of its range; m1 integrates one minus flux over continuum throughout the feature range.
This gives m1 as -3.1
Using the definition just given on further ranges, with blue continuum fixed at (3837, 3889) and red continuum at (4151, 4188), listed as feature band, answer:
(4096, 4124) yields 6.0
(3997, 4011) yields -2.6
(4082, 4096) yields 1.0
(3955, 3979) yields 5.7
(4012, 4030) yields -3.2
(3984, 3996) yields -1.5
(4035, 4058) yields -4.0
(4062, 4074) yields -1.1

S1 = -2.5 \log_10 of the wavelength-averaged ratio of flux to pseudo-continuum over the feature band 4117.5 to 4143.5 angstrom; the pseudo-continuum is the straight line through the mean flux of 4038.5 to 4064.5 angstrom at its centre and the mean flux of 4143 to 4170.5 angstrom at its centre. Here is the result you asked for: 0.04 mag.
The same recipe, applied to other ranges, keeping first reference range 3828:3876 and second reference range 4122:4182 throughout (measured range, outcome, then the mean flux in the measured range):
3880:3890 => 0.36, 0.81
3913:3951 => -0.03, 1.22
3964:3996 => 0.13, 1.11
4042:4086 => -0.10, 1.48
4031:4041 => -0.18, 1.55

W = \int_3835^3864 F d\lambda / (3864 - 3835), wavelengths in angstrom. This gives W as 1.09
